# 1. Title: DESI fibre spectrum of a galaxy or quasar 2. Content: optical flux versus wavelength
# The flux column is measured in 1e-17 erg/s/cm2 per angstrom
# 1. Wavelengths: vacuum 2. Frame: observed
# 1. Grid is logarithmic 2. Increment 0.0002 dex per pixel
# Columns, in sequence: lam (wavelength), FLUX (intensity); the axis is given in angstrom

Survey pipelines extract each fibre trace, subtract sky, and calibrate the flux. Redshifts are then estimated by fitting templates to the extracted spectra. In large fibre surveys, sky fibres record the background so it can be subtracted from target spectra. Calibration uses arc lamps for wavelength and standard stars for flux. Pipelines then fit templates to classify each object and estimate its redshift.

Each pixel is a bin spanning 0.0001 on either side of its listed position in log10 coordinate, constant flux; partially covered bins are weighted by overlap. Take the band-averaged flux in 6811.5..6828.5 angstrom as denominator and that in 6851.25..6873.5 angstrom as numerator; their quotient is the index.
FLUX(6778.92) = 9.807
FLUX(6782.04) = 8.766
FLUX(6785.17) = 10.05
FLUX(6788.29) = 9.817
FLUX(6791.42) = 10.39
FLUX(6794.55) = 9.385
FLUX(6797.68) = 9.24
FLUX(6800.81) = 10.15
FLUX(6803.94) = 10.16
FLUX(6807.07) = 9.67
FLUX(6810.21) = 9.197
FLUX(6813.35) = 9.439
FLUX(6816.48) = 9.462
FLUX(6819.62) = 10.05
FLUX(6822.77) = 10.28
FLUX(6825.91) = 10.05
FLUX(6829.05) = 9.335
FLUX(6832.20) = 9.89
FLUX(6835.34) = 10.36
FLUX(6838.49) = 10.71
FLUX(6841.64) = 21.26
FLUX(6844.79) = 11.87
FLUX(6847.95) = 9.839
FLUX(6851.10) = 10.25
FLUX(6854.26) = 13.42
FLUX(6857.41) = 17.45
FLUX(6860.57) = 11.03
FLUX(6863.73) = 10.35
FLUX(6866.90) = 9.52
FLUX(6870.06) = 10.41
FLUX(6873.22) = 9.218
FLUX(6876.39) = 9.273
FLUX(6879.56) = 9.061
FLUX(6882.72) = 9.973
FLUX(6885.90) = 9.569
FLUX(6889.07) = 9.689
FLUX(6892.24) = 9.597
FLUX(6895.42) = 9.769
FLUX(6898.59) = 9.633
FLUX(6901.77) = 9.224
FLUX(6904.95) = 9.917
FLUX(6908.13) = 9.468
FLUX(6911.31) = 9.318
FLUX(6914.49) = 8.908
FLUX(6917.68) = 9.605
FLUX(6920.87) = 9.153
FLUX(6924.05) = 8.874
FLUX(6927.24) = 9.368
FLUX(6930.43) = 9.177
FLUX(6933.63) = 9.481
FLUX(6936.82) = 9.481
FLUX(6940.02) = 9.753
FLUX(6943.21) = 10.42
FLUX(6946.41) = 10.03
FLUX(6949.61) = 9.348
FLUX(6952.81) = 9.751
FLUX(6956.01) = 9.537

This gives 1.19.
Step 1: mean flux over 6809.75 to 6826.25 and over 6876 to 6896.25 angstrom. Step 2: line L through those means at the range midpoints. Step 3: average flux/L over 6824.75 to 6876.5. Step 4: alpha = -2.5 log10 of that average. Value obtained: -0.188 mag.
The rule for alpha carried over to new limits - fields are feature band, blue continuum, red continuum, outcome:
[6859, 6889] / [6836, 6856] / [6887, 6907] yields 0.13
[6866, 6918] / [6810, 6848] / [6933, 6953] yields 0.09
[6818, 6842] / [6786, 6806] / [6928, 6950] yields -0.12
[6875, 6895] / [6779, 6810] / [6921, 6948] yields 0.01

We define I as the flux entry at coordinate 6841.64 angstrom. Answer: 21.26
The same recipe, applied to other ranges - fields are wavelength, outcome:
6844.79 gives 11.87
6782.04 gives 8.766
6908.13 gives 9.468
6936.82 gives 9.481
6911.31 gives 9.318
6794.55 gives 9.385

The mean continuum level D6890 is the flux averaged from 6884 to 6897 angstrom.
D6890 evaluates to 9.66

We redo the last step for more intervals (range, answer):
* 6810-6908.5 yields 10.6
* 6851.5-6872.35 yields 11.8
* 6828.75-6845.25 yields 12.5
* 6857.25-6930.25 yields 9.77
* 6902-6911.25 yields 9.56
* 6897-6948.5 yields 9.49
